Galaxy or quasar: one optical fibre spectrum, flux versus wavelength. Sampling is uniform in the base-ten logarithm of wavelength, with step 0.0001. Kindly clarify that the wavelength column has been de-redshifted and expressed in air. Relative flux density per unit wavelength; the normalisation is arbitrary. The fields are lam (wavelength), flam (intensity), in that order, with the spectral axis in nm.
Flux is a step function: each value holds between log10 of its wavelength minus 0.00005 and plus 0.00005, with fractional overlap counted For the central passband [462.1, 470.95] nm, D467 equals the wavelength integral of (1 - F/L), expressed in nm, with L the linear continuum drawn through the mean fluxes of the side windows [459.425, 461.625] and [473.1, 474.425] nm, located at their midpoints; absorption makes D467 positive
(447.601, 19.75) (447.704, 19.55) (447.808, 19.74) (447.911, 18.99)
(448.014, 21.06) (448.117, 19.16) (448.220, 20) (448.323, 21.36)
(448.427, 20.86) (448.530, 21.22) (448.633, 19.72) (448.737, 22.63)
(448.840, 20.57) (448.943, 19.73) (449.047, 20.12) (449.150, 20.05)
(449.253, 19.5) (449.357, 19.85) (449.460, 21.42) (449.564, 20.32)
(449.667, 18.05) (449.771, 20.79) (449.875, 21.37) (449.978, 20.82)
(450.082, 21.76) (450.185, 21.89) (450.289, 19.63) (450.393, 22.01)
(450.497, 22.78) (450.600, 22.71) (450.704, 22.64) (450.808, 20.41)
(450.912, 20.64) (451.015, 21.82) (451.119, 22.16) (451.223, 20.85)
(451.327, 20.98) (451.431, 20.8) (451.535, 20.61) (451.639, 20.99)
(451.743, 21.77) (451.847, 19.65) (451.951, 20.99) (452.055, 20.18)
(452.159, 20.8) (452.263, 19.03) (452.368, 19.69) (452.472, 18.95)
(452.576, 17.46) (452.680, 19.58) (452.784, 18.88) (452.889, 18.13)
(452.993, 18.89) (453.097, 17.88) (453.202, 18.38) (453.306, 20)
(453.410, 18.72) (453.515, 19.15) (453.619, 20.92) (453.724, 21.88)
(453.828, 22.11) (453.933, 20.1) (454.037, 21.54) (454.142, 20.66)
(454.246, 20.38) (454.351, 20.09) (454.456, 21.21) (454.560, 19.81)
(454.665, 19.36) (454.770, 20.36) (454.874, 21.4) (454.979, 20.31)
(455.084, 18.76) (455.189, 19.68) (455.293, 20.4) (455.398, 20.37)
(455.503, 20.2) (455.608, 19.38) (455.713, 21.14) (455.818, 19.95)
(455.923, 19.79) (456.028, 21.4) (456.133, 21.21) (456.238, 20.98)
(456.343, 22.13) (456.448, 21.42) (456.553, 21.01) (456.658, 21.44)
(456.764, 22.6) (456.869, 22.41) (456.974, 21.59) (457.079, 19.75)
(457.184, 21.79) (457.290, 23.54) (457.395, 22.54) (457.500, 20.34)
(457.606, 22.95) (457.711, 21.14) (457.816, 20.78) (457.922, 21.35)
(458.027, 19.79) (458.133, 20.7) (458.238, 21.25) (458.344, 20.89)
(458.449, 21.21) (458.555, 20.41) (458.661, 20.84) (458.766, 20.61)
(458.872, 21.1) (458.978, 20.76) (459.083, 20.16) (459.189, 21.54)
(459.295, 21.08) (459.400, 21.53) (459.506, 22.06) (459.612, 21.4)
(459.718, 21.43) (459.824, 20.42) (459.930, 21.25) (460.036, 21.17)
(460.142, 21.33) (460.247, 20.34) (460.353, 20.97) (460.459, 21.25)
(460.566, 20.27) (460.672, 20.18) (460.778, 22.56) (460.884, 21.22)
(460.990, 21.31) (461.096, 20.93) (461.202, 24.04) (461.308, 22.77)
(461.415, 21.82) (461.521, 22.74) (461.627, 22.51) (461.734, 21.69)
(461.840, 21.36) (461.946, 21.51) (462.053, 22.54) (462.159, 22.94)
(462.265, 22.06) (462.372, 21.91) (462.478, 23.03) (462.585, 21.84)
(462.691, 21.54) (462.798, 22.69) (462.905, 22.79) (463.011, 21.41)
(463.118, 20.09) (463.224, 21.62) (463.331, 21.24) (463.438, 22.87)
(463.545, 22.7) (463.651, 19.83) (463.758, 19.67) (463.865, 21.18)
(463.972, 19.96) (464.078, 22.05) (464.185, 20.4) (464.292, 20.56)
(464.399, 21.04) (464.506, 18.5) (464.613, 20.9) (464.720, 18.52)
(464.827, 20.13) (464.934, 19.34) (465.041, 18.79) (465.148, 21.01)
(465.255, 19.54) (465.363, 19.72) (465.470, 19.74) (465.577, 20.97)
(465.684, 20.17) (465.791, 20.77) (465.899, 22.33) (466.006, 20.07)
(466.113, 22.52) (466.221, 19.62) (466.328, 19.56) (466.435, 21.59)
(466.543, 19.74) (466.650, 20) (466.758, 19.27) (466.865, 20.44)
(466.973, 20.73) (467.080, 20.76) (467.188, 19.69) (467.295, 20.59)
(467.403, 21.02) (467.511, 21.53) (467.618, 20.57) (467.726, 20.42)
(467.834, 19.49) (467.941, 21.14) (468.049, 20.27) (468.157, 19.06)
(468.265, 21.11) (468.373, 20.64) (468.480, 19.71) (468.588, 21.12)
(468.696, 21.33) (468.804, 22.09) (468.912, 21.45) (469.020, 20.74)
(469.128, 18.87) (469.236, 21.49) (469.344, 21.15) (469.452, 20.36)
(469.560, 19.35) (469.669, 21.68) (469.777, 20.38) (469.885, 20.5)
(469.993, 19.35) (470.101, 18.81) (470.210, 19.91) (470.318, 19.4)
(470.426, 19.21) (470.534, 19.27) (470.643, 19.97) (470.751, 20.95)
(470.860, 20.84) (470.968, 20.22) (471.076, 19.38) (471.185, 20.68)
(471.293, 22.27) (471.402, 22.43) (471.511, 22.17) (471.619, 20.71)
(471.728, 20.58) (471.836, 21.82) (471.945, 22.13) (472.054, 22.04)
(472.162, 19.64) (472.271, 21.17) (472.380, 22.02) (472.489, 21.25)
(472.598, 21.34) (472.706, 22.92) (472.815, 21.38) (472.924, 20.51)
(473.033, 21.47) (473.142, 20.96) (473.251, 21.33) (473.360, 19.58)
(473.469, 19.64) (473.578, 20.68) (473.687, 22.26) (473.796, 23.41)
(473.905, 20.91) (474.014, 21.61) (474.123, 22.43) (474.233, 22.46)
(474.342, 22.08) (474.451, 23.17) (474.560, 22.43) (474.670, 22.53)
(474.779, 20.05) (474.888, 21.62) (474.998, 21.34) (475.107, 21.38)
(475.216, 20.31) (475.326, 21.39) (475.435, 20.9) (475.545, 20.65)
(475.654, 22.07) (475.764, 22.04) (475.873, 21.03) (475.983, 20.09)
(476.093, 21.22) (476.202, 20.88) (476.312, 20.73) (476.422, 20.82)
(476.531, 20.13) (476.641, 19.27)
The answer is 0.36 nm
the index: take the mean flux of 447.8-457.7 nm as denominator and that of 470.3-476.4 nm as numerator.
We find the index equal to 1.03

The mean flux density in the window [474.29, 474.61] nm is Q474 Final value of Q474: 22.6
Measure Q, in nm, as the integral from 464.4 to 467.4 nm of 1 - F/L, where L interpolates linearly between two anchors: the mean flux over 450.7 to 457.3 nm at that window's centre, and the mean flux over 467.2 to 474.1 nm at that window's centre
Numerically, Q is 0.07 nm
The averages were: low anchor 20.5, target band 20.2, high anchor 20.8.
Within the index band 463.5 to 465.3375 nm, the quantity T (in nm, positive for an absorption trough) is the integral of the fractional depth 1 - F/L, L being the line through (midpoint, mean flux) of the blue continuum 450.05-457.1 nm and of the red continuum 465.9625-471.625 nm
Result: 0.02 nm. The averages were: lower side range 20.5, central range 20.2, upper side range 20.5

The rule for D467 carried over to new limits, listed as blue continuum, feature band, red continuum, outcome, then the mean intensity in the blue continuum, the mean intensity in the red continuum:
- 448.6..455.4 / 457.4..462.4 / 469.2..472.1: -0.22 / 20.4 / 20.6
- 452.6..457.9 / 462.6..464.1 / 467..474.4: -0.05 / 20.6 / 20.9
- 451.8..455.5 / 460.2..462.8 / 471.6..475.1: -0.17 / 19.9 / 21.5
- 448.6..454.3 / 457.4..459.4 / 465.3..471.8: -0.05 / 20.4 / 20.5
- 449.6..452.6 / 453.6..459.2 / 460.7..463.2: 0.13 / 20.8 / 22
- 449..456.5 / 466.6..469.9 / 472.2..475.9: 0.10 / 20.4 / 21.5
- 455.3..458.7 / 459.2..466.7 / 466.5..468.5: -0.16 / 21.1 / 20.3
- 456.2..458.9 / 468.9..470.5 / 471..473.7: 0.08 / 21.3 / 21.2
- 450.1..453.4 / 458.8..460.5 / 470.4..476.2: -0.03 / 20.4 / 21.3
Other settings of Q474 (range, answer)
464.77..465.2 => 19.8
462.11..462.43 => 22.3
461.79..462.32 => 22.1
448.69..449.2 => 20.6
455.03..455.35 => 19.6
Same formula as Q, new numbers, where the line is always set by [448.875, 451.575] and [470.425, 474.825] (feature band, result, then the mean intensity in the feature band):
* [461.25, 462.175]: -0.047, 22.2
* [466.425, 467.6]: 0.042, 20.4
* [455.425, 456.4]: 0.015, 20.7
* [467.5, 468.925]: 0.037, 20.7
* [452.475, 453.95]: 0.110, 19.4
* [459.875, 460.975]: 0.001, 21.1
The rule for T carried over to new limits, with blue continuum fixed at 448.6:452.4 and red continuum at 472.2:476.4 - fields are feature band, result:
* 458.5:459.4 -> 0.01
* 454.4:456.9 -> 0.03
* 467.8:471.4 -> 0.15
